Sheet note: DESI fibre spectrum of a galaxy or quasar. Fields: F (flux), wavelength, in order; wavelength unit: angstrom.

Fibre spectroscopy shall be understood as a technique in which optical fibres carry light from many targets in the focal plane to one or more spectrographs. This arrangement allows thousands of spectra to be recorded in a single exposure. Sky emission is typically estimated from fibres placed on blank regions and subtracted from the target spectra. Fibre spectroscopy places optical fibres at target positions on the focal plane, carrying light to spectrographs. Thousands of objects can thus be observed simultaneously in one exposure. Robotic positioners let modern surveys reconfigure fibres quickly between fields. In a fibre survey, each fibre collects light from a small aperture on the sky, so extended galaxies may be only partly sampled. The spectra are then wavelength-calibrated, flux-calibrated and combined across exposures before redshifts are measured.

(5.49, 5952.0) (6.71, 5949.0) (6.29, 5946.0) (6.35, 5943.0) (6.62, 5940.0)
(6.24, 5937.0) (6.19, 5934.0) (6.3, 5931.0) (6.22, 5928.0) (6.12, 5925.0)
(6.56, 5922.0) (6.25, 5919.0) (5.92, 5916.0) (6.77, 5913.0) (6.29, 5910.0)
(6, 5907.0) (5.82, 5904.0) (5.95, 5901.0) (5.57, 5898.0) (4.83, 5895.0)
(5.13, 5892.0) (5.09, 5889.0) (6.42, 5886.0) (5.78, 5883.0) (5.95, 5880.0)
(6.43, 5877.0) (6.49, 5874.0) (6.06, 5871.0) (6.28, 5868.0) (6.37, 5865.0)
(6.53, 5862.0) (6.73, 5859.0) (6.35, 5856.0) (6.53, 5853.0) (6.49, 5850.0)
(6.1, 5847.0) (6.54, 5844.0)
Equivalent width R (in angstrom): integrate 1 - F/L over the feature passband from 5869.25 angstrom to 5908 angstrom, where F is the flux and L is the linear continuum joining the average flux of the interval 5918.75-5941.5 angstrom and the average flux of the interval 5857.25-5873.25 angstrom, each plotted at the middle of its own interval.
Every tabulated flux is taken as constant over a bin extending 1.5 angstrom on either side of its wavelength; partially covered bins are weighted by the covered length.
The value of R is 3.4 angstrom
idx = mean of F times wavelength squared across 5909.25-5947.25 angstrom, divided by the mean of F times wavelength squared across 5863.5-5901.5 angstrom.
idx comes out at 1.09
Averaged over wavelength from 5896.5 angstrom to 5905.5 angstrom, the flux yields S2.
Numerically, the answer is 5.78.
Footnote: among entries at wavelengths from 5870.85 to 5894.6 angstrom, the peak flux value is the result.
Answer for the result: 6.49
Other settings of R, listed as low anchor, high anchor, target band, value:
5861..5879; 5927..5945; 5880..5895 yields 1.8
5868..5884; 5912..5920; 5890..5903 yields 1.8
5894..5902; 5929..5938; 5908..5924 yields -1.3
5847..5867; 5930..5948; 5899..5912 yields 0.7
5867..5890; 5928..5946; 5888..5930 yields 2.0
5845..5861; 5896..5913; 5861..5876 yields -0.1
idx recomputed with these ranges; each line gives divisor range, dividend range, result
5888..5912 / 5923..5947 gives 1.13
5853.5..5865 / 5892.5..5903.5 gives 0.85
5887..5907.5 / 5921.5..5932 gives 1.16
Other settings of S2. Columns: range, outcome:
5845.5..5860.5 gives 6.44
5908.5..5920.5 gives 6.31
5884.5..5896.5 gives 5.37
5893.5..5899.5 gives 5.2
